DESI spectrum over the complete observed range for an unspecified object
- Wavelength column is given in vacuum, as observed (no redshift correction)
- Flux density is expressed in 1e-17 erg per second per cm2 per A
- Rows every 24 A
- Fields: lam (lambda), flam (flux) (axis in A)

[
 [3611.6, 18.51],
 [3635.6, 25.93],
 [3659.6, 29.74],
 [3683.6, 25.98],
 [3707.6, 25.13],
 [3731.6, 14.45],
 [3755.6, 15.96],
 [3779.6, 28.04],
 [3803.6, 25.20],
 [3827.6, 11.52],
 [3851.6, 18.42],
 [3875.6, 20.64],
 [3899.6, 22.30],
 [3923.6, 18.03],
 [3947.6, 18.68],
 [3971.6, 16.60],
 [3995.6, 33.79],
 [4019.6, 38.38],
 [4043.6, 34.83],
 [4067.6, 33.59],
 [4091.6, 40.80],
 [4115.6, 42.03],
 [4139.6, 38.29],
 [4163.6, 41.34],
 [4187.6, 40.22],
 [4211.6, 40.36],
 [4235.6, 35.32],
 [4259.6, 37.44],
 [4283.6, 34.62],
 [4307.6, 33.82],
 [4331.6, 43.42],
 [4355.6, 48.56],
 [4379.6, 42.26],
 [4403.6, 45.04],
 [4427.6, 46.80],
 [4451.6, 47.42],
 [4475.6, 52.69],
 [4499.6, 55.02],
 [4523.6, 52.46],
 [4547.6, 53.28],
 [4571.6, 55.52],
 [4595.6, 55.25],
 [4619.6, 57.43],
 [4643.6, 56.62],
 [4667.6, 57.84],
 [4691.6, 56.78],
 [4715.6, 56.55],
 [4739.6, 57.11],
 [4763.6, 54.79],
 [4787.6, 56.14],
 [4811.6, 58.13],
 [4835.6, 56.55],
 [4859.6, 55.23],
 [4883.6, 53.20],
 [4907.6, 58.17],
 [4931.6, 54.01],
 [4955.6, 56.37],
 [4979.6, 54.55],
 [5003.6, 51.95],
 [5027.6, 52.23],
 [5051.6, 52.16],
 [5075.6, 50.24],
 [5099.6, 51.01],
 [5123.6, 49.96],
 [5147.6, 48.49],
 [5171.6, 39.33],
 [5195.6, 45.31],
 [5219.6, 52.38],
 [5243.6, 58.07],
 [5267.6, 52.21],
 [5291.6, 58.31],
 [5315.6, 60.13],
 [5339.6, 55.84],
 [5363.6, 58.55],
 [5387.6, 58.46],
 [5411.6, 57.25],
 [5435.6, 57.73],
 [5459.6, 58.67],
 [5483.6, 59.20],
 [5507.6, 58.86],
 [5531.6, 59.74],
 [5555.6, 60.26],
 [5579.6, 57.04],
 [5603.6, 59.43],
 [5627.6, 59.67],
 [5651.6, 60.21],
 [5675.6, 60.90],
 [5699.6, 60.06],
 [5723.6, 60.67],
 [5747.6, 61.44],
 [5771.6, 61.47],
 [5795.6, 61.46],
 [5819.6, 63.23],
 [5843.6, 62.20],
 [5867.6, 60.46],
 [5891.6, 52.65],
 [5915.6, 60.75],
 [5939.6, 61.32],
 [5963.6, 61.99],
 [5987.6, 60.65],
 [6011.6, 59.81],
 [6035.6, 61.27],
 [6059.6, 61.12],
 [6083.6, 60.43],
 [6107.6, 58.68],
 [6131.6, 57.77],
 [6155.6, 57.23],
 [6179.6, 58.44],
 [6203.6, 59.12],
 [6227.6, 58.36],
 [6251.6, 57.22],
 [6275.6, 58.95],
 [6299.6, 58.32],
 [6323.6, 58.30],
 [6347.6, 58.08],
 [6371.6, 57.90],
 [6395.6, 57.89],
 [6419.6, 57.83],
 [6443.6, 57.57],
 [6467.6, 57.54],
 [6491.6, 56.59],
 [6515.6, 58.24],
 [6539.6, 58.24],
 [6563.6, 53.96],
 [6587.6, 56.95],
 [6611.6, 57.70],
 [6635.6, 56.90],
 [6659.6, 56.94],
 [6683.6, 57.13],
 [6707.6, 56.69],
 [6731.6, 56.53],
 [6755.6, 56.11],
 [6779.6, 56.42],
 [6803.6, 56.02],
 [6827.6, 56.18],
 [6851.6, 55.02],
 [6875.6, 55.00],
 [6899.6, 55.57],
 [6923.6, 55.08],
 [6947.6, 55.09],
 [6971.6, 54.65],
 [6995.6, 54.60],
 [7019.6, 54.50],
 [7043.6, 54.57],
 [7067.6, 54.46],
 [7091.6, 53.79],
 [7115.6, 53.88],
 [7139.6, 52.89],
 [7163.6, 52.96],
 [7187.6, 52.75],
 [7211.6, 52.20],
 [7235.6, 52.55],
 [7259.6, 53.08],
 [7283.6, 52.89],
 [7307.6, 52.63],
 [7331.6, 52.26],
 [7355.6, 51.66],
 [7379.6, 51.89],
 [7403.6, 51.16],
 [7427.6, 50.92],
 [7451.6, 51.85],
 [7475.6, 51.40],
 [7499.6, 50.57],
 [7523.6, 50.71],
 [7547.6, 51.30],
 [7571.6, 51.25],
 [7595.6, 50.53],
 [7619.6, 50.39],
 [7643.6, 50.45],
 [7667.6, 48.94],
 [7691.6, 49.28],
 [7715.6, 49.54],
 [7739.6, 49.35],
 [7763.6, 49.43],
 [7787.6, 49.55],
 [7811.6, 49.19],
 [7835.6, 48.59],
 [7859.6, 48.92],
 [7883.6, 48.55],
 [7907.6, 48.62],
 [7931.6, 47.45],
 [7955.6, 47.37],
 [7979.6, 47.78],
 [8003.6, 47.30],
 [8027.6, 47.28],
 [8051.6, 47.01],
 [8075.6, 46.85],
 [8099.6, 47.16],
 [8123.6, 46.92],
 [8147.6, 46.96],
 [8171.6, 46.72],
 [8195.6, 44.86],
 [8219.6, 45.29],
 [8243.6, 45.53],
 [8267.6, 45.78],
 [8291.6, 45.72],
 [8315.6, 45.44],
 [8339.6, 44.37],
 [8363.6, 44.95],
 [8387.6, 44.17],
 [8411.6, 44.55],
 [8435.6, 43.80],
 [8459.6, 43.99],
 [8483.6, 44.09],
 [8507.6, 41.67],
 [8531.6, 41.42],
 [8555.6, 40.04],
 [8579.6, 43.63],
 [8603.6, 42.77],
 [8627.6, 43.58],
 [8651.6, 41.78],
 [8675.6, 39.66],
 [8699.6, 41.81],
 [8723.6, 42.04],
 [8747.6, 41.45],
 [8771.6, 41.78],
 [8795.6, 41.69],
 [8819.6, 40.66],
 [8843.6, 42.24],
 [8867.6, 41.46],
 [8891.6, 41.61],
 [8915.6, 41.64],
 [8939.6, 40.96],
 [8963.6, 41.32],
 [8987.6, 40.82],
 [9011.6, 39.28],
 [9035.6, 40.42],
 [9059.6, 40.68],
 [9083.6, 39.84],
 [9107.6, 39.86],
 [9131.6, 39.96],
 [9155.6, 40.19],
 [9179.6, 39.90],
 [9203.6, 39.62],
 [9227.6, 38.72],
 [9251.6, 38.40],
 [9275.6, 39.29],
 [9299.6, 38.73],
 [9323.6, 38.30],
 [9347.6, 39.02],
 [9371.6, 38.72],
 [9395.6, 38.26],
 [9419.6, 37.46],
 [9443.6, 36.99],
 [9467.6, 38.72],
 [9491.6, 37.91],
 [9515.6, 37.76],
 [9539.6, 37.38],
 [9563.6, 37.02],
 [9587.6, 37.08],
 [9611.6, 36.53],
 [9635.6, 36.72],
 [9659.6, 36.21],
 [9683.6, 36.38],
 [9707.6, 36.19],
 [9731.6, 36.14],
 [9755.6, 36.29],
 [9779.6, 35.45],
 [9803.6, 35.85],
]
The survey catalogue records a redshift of 0.000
